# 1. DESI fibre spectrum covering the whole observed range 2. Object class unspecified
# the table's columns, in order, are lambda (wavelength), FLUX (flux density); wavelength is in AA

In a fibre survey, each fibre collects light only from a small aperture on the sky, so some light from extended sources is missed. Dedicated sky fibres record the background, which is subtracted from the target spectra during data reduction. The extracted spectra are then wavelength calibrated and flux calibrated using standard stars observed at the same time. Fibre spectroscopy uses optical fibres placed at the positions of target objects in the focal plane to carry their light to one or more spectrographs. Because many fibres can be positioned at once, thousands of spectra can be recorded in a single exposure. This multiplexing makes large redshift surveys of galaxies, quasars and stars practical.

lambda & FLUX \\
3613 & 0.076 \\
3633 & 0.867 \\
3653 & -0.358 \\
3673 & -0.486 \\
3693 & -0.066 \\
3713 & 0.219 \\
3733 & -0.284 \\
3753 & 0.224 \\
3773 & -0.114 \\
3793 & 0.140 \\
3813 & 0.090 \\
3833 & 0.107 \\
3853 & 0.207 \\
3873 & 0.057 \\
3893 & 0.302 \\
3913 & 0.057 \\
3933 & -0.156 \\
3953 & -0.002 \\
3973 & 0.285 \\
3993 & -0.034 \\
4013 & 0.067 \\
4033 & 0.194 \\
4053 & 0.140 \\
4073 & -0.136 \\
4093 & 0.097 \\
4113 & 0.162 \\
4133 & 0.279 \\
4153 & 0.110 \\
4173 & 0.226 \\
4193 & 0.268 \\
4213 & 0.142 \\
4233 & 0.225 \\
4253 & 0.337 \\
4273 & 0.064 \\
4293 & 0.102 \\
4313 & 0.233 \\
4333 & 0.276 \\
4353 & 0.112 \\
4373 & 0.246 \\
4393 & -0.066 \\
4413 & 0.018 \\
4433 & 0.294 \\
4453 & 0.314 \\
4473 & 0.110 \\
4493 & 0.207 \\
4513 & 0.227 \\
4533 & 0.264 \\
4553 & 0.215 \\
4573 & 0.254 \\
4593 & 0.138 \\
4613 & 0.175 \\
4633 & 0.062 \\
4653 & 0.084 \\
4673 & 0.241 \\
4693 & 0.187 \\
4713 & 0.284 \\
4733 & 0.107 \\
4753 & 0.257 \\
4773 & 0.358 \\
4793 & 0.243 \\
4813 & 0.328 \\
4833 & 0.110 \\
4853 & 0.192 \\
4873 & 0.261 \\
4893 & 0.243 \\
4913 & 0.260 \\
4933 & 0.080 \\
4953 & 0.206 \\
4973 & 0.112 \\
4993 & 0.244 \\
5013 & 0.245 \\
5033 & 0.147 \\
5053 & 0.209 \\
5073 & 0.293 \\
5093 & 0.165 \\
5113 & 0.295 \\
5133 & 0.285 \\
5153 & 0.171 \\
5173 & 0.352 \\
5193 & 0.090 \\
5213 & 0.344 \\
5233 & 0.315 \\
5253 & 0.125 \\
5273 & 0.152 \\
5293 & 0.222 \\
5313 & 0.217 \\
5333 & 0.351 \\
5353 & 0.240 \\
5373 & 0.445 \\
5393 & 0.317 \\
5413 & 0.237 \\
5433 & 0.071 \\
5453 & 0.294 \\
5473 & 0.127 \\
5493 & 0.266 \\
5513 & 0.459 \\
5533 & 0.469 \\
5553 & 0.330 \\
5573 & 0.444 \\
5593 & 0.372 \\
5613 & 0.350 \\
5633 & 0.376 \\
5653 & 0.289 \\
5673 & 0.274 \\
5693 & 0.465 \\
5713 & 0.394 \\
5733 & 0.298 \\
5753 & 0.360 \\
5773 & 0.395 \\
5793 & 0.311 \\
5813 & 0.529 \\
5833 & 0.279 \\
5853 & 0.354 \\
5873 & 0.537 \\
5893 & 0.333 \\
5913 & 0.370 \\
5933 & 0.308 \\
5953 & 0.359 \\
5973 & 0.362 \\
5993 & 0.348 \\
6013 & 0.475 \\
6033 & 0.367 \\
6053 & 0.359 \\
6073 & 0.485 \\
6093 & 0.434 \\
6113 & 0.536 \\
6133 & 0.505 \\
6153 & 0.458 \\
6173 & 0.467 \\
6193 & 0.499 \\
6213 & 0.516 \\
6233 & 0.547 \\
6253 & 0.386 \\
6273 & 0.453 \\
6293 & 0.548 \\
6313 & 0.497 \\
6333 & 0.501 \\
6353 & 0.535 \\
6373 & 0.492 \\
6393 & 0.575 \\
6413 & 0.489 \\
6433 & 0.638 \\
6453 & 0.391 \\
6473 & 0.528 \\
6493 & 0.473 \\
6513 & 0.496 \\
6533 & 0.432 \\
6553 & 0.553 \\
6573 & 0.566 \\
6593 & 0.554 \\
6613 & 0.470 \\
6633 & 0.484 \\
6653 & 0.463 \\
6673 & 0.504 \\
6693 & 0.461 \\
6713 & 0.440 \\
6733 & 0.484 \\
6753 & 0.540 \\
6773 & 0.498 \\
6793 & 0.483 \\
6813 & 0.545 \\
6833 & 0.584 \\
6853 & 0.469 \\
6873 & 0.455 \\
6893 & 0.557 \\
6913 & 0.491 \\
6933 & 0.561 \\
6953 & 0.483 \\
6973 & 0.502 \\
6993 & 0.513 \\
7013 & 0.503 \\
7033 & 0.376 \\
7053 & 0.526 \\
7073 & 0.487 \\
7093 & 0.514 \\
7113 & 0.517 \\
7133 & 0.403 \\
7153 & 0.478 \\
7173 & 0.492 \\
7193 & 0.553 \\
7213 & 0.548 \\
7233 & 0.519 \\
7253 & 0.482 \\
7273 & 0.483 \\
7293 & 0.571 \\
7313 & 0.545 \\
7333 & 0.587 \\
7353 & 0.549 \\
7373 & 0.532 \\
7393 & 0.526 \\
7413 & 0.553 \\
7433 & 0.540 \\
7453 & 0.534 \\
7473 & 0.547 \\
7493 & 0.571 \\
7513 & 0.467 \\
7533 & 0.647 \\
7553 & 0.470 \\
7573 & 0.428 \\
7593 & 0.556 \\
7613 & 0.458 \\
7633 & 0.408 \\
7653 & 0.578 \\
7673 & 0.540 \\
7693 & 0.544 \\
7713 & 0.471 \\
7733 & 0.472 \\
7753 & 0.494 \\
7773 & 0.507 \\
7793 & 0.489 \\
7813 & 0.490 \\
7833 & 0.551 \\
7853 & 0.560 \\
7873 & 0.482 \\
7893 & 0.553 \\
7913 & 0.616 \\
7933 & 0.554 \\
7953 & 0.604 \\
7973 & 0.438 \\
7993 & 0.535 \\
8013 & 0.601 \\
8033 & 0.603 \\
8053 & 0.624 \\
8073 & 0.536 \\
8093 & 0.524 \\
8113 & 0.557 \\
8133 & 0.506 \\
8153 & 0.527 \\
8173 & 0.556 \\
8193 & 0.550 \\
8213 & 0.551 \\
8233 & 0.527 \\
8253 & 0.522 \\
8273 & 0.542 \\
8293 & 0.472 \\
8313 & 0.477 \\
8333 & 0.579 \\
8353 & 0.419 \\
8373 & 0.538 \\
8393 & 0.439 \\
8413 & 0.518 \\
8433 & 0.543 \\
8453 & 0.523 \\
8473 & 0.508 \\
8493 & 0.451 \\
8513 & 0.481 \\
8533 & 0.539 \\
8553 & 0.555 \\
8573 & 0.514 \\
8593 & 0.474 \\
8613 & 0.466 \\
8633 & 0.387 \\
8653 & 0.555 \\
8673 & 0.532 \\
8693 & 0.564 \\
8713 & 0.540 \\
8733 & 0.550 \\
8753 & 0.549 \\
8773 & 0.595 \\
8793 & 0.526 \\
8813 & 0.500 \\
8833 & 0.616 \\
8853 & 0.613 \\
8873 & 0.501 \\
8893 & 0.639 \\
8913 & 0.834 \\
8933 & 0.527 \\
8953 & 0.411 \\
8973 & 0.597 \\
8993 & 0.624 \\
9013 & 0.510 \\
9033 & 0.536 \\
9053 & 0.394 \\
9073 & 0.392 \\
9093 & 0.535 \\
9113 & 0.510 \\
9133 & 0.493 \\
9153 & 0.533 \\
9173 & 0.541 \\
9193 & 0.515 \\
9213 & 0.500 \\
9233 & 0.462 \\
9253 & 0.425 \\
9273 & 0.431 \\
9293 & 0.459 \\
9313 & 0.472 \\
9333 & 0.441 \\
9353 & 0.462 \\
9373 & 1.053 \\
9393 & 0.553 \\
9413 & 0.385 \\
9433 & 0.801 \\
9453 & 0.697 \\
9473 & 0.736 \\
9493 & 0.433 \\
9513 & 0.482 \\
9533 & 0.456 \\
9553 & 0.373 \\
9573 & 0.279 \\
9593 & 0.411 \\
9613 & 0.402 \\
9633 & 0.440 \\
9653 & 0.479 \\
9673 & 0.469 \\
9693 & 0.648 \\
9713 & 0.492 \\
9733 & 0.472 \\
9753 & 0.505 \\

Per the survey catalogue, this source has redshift 0.38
